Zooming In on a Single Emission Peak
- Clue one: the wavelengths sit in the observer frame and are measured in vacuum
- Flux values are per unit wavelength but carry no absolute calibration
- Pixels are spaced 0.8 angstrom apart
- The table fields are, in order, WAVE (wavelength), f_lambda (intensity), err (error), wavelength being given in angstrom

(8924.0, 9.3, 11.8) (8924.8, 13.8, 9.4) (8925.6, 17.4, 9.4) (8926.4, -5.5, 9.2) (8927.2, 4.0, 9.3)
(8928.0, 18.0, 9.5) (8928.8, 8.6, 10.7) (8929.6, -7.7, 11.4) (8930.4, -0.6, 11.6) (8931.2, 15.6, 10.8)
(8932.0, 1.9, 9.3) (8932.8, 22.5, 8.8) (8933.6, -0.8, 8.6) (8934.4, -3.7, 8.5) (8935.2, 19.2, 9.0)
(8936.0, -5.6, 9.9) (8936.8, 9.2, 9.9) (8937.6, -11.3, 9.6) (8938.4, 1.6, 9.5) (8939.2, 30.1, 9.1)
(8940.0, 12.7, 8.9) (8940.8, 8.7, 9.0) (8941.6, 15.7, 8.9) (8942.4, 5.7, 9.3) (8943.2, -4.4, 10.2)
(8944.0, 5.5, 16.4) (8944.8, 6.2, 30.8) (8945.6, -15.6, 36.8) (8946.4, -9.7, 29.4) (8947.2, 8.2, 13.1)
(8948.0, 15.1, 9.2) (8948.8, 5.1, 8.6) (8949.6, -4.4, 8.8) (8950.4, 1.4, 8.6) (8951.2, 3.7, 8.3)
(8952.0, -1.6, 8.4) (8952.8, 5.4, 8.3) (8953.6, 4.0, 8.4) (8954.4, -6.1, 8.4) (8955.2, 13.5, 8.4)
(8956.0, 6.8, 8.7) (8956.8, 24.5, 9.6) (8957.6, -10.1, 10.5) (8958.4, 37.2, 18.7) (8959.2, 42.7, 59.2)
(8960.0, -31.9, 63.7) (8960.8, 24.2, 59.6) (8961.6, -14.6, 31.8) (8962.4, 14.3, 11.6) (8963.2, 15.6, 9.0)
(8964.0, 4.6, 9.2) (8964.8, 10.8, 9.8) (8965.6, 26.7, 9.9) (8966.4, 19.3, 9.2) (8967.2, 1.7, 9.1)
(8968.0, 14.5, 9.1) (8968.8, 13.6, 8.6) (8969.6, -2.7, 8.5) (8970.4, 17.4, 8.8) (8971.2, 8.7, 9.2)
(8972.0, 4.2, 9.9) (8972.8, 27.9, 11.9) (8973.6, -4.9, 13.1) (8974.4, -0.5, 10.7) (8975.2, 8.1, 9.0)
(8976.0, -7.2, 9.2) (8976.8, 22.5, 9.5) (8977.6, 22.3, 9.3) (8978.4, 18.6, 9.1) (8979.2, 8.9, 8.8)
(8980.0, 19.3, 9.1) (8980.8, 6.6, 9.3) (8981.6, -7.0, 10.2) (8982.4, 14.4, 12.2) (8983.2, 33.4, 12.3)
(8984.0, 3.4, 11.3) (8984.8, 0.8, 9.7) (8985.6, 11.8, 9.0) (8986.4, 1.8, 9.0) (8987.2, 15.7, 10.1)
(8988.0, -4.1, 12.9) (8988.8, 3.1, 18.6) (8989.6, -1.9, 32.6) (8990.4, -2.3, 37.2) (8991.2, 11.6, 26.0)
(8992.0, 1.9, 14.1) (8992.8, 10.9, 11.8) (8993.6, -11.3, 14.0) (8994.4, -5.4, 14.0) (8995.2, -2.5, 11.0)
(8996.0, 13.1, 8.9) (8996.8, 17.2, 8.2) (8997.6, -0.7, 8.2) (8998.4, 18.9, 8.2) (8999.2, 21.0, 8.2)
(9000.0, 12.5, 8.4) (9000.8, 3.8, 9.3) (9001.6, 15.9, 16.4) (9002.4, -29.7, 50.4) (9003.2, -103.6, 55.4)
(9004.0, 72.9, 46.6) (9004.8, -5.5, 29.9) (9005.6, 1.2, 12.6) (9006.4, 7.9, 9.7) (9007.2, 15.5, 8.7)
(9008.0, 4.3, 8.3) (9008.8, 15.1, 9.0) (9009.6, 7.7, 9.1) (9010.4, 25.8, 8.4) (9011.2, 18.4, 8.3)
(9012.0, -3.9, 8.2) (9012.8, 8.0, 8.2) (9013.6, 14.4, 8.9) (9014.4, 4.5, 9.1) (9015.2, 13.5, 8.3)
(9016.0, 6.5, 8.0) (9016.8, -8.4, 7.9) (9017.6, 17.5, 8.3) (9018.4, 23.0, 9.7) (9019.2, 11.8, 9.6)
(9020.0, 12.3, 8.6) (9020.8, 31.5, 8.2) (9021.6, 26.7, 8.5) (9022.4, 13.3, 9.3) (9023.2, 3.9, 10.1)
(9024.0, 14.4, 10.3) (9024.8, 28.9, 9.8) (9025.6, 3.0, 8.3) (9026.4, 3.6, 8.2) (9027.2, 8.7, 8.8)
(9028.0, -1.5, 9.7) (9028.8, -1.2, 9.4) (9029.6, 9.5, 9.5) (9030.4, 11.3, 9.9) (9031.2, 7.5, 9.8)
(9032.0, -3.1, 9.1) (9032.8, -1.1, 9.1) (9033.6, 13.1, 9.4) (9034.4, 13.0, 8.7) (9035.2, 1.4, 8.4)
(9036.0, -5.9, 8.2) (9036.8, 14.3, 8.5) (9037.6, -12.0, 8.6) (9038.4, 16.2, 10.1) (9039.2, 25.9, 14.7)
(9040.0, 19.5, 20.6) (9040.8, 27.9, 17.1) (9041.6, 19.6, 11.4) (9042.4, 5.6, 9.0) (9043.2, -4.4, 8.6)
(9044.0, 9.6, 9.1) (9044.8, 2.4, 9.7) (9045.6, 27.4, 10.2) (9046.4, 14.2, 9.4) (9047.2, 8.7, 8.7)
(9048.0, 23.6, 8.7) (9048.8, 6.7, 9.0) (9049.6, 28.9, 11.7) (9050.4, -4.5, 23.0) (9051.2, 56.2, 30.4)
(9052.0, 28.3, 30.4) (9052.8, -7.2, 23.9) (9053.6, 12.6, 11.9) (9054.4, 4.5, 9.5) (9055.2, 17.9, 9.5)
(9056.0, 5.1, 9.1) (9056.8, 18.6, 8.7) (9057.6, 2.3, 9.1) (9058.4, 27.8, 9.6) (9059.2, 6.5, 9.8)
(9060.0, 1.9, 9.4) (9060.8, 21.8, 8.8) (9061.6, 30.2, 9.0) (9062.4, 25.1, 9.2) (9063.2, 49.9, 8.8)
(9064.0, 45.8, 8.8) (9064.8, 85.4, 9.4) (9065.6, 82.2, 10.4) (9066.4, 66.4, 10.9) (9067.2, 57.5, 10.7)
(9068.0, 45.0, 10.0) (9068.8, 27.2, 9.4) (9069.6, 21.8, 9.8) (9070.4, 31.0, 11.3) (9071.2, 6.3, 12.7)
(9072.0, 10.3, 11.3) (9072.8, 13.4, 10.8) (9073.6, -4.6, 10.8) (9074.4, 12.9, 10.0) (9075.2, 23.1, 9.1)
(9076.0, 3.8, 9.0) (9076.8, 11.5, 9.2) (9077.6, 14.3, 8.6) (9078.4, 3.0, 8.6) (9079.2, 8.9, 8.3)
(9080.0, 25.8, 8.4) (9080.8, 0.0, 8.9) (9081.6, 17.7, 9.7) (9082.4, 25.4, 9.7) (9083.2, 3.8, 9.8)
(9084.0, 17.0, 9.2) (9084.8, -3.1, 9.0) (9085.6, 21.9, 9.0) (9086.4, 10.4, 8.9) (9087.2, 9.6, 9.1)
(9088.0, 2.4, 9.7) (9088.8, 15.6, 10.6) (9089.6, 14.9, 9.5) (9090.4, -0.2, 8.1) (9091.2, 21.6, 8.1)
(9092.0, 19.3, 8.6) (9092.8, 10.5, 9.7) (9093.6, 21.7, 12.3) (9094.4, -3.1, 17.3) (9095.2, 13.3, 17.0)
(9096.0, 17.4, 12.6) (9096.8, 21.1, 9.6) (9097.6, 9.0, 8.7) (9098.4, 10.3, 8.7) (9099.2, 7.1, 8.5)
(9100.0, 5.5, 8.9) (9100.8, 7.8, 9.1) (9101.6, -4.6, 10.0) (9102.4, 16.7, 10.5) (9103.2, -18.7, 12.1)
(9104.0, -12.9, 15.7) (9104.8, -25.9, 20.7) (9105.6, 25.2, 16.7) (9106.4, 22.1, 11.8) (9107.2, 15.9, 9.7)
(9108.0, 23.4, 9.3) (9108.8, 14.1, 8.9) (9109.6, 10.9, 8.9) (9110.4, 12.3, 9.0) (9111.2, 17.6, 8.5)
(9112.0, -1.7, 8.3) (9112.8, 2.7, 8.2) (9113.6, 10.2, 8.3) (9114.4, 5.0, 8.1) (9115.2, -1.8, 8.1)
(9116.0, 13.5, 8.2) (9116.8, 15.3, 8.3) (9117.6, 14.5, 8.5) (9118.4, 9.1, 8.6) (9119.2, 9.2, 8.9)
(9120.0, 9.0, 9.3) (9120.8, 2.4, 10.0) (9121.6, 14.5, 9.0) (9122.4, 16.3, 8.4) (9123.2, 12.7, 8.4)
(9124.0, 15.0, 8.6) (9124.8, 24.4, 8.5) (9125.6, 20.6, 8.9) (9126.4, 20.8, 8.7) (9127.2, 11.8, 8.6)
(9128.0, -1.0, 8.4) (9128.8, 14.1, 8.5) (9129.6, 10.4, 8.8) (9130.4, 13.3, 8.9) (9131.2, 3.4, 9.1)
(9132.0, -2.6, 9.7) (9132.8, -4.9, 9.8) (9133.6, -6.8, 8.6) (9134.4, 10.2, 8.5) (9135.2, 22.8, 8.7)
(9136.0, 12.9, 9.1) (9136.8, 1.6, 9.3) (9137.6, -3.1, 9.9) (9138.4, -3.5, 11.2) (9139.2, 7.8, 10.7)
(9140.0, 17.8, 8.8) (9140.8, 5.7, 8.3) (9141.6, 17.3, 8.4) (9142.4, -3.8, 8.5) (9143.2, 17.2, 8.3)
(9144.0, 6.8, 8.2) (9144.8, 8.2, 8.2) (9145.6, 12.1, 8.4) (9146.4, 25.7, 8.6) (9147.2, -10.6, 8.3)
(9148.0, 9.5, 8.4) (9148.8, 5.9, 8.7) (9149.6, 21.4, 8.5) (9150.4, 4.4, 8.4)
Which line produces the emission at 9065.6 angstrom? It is H-beta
